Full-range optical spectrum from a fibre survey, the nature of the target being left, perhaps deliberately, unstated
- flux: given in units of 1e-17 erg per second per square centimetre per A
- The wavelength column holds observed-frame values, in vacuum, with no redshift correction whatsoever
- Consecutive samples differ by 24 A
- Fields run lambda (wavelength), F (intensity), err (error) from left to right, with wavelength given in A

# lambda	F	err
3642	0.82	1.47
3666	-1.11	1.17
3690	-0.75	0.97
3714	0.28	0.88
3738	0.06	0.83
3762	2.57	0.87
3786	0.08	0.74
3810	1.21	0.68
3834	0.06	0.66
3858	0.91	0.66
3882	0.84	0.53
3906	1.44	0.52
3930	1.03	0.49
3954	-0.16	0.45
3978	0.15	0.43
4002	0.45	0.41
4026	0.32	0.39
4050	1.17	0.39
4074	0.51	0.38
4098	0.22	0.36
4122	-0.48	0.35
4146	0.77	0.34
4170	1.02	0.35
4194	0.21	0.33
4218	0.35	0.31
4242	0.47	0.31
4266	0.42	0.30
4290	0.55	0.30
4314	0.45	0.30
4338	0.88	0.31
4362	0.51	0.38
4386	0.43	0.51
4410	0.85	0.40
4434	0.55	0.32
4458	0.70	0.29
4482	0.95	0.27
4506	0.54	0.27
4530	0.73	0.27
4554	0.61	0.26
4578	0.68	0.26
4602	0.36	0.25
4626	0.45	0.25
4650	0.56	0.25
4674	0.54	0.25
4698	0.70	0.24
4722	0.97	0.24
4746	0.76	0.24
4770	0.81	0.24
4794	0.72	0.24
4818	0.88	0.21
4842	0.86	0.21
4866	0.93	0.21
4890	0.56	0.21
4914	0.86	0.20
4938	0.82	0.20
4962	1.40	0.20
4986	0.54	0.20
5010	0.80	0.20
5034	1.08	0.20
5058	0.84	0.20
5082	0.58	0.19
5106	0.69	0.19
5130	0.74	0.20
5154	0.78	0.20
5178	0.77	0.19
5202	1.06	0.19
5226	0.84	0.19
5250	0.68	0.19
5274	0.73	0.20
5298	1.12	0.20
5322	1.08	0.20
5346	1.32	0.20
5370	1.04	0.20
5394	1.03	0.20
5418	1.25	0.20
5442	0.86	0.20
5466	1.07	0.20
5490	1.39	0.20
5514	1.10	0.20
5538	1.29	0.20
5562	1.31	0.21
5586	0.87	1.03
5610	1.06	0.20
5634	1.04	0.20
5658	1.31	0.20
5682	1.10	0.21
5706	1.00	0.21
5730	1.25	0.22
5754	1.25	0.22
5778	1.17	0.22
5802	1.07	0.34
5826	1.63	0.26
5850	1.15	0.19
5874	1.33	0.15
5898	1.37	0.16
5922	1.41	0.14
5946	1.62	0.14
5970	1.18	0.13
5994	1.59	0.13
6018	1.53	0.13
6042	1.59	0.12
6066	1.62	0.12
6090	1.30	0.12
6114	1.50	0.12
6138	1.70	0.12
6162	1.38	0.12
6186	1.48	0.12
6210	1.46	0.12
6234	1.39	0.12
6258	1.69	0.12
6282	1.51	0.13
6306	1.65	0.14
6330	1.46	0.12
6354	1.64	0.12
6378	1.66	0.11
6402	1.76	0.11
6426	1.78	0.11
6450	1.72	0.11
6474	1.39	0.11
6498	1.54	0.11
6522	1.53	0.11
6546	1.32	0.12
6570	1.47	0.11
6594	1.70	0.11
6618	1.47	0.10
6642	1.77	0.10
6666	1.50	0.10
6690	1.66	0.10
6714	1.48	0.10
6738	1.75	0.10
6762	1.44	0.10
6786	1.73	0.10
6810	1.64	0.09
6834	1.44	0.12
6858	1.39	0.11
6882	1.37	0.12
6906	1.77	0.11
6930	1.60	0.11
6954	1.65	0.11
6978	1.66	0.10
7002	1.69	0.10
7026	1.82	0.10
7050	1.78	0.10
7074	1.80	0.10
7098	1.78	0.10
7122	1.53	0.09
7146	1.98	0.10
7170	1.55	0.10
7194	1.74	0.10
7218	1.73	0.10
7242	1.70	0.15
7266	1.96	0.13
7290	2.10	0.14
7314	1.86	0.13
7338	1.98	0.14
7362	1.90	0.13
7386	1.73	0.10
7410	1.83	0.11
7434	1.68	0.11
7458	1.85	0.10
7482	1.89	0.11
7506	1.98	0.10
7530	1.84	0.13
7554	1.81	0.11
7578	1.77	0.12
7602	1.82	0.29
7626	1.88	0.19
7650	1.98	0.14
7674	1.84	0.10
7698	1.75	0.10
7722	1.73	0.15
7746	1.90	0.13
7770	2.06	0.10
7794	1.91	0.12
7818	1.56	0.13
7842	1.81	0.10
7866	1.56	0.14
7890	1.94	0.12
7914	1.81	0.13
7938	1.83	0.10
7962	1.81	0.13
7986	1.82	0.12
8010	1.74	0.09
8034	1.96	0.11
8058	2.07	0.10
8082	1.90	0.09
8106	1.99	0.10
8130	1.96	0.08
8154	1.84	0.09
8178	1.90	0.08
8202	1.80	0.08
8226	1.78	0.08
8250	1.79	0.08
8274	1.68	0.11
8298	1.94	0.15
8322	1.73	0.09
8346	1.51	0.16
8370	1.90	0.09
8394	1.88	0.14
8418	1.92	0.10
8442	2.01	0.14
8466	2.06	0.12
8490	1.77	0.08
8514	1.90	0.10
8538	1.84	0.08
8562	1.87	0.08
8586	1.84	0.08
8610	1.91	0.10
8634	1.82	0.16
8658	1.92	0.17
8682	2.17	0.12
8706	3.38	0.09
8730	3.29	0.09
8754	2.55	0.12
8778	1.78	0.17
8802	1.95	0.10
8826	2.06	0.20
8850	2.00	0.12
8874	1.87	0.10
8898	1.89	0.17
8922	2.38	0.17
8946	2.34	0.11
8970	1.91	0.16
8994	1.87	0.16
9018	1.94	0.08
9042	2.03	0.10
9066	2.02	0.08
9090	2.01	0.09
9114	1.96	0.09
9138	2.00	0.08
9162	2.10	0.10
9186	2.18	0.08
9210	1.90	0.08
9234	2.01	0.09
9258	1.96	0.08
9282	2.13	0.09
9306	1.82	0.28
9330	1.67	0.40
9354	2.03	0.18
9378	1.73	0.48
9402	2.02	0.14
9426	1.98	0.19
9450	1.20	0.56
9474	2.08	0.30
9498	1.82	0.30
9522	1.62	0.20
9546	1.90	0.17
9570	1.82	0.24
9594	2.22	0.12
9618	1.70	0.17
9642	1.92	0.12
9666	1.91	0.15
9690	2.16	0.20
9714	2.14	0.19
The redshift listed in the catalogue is 0.33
